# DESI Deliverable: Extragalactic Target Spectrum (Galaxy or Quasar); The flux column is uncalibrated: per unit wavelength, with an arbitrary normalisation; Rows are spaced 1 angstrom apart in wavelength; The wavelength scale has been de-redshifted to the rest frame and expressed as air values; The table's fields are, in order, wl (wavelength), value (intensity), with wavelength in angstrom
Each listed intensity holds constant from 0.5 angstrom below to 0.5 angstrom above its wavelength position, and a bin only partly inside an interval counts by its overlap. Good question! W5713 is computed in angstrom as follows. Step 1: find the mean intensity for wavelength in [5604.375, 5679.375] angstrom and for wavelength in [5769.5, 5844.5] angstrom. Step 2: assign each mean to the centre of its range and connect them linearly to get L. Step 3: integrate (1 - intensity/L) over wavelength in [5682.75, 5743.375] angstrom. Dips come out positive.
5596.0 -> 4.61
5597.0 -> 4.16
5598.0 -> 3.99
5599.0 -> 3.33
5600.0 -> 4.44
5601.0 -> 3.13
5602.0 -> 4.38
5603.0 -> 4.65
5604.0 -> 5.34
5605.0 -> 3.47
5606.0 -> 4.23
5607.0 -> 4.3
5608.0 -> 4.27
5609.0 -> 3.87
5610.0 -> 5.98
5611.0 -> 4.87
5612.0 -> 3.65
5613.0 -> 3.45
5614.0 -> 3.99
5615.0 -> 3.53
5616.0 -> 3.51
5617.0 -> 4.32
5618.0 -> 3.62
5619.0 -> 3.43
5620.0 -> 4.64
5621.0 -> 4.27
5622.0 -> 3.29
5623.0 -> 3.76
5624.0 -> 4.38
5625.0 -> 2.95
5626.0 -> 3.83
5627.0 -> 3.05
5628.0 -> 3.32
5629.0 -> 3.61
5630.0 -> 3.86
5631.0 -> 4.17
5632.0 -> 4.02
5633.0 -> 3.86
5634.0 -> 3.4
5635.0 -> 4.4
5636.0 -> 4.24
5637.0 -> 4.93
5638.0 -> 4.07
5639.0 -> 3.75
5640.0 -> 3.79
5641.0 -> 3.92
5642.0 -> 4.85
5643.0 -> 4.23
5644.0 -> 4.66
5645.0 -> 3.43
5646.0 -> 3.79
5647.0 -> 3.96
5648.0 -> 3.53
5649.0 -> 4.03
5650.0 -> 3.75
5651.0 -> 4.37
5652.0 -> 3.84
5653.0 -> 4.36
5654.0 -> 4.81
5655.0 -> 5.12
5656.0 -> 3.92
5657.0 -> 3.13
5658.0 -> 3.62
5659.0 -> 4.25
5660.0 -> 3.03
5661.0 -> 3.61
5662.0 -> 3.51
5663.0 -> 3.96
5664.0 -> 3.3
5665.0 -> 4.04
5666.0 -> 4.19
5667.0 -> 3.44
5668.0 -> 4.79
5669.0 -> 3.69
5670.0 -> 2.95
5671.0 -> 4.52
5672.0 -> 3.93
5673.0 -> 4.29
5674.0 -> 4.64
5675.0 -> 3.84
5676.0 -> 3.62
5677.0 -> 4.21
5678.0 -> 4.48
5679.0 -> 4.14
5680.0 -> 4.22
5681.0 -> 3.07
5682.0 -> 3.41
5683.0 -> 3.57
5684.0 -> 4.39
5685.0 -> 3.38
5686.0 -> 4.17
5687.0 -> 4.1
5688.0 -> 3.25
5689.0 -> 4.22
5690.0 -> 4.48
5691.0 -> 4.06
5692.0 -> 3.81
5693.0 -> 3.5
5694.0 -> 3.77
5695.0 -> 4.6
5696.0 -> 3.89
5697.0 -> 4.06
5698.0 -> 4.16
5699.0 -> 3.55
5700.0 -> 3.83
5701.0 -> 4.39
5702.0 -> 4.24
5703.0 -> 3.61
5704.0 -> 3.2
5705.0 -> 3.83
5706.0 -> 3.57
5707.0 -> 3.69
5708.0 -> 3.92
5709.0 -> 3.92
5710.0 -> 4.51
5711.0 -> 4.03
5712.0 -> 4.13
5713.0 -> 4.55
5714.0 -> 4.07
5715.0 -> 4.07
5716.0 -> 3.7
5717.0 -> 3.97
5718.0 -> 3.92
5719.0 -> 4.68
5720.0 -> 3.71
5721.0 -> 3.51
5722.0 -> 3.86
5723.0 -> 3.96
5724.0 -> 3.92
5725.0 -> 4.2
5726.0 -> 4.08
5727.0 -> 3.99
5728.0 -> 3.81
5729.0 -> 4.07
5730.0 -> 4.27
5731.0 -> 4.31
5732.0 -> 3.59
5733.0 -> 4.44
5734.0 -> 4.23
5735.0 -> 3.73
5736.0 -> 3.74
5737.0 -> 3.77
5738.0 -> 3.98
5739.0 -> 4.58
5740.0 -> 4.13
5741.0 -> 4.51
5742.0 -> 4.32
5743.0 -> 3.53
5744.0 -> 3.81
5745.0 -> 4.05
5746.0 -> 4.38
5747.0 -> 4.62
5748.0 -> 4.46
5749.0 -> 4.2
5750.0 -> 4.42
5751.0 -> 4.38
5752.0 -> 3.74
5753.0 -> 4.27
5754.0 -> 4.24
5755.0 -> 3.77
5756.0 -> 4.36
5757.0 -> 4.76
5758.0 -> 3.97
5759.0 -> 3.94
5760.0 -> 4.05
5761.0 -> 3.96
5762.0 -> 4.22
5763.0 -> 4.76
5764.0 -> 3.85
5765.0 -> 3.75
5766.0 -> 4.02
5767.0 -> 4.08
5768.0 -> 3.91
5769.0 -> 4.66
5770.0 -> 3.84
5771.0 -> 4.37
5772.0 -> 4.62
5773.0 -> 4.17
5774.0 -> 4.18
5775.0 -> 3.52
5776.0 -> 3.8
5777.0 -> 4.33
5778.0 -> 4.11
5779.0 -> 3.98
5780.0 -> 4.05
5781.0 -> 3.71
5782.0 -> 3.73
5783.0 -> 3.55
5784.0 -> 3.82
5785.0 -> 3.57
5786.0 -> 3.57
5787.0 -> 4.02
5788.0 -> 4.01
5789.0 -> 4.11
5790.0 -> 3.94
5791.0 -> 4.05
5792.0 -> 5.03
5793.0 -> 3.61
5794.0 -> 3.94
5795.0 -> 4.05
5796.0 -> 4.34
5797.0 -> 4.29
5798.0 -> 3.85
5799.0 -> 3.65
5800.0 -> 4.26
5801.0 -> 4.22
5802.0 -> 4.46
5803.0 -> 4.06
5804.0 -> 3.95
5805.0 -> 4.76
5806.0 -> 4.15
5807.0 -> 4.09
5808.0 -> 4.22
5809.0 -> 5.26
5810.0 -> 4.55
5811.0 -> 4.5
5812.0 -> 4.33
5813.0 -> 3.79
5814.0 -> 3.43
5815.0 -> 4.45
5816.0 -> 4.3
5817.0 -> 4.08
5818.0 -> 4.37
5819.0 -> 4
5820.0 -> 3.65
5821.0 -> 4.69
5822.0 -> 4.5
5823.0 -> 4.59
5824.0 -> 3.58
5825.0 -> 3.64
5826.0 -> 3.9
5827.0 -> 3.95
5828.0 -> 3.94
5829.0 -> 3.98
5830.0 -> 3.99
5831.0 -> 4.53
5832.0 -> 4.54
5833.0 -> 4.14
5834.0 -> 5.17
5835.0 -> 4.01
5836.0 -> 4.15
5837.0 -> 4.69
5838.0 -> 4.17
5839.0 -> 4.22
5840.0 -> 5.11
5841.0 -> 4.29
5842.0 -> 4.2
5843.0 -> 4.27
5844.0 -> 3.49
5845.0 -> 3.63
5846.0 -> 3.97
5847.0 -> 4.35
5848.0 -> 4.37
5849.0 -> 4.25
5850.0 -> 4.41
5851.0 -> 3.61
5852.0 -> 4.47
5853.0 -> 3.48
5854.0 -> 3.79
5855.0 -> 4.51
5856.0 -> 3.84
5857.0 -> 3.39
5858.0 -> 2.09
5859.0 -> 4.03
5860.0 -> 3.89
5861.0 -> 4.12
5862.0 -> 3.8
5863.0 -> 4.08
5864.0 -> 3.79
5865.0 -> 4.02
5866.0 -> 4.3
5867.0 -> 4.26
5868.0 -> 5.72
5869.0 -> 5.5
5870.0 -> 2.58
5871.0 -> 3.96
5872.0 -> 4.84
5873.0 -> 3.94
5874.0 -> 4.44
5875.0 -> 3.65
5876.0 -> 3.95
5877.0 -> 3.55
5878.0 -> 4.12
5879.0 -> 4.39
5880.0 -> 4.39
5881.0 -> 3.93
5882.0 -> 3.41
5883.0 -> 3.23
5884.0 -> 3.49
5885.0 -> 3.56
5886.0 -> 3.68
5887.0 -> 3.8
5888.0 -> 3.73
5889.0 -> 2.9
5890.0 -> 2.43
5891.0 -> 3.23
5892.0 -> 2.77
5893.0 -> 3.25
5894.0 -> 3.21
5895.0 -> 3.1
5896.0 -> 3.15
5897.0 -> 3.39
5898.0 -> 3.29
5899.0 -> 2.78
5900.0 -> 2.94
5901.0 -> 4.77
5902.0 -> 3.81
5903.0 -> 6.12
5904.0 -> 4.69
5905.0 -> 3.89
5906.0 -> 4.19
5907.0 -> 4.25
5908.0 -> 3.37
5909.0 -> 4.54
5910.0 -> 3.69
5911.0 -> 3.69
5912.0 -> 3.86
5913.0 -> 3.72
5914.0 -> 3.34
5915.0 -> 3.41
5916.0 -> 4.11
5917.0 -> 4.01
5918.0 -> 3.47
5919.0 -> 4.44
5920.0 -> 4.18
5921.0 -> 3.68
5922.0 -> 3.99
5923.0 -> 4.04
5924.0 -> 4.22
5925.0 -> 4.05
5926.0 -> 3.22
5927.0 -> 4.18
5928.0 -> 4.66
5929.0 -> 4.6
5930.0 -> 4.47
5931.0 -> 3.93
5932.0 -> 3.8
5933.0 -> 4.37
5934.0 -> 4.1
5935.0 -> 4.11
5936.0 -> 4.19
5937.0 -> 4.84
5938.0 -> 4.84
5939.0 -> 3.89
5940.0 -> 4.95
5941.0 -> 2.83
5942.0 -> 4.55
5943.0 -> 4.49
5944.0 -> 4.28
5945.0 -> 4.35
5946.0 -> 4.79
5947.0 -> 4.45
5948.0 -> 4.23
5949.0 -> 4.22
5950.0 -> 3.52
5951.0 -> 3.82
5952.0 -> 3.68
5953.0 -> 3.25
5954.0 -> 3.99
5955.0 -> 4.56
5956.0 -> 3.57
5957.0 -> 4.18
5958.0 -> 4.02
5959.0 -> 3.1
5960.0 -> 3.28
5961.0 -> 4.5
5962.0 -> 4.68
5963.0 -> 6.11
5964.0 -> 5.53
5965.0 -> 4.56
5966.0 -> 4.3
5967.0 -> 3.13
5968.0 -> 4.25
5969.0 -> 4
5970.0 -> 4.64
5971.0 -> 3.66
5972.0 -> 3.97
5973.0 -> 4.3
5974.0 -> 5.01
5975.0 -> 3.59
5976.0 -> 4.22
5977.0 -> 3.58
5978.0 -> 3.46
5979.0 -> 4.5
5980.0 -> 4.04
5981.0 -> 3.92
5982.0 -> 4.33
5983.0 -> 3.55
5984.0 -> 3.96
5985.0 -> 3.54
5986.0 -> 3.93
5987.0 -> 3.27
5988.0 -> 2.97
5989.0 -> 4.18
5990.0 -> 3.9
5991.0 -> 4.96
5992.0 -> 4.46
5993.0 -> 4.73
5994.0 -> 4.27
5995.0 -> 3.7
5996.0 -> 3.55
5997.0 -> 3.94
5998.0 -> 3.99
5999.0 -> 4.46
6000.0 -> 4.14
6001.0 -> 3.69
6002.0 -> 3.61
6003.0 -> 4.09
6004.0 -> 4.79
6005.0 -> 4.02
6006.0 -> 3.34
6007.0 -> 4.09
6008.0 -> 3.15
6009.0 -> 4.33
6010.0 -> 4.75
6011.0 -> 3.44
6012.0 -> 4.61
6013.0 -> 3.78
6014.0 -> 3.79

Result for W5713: 0.9 angstrom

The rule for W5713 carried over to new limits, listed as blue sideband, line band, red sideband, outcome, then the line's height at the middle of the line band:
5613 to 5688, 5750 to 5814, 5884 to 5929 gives -4.7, 3.83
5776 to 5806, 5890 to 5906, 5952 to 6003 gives 1.7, 4.05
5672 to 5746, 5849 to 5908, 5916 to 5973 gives 4.1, 4.11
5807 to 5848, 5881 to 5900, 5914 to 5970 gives 4.2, 4.18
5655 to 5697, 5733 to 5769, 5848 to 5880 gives -1.7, 3.95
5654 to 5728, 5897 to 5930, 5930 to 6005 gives 0.8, 4.08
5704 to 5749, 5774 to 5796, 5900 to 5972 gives 0.7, 4.07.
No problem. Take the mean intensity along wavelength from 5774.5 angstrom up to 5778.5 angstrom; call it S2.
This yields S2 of 3.94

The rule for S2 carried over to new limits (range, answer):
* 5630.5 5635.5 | 3.97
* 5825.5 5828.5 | 3.93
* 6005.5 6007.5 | 3.71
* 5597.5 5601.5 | 3.72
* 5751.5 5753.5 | 4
